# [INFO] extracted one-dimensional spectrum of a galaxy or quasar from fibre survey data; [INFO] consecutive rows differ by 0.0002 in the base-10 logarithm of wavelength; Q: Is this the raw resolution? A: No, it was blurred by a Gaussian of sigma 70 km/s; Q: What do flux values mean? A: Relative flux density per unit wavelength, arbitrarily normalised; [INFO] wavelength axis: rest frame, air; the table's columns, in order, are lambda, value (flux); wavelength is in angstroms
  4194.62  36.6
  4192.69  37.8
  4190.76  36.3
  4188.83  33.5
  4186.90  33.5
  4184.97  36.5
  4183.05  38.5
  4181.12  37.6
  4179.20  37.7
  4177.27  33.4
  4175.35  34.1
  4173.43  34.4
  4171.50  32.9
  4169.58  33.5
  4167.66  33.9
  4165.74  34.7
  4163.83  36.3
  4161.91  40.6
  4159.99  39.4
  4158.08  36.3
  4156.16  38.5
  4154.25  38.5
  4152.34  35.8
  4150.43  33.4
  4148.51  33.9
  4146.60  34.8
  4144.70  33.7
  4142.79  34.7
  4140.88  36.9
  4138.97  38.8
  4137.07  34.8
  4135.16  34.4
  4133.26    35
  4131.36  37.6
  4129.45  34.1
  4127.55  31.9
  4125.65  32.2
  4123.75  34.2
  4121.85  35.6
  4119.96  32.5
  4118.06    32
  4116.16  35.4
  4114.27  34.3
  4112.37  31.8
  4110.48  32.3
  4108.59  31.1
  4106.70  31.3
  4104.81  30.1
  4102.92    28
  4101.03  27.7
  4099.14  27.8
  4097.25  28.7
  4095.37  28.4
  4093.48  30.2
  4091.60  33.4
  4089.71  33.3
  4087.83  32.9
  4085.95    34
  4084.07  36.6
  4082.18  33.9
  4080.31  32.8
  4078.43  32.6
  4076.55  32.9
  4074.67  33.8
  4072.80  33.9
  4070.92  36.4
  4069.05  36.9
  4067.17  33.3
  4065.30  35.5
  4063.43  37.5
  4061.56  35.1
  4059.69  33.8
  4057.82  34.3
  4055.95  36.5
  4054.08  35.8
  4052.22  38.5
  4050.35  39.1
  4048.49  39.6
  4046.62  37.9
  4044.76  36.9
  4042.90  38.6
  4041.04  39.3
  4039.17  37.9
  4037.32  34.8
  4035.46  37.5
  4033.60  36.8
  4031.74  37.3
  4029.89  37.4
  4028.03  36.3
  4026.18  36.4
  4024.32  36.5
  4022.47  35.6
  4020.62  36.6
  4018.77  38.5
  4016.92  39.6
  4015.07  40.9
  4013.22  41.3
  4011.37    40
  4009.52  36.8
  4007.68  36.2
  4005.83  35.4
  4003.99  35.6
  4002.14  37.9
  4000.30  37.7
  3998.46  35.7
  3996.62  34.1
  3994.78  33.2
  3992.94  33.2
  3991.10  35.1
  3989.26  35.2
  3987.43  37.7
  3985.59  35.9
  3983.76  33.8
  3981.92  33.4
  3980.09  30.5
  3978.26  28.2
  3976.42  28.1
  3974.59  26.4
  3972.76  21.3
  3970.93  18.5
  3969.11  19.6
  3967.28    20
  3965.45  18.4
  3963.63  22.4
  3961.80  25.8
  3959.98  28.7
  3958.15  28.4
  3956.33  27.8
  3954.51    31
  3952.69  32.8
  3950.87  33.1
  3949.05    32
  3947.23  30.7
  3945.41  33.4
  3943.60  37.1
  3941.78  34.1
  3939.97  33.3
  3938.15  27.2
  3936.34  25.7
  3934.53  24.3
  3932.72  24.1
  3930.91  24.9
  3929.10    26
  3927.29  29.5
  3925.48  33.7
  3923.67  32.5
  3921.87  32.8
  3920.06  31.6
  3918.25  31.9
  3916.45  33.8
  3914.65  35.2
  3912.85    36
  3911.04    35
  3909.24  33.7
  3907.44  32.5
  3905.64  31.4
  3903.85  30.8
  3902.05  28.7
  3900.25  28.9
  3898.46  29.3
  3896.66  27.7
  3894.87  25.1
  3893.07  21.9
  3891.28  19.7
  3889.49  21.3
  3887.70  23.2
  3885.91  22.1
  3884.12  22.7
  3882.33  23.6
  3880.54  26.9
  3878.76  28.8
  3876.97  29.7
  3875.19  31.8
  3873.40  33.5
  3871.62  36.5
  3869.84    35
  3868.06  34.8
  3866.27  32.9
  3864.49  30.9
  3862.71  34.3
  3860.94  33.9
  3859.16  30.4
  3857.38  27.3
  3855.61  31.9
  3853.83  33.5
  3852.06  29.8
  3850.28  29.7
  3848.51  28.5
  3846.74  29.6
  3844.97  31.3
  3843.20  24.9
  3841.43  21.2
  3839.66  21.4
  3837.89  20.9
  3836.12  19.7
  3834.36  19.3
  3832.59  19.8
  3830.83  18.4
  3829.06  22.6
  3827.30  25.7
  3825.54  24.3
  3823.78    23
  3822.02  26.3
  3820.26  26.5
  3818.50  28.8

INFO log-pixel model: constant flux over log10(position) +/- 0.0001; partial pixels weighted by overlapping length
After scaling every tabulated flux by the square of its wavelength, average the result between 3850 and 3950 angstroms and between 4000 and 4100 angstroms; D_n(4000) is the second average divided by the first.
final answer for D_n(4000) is 1.3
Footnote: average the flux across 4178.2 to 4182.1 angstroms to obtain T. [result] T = 37.6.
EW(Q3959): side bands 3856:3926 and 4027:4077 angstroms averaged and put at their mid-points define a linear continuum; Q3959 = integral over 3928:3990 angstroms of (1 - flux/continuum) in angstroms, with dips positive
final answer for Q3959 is 8.0 angstroms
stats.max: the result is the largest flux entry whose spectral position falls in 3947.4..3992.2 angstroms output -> 37.7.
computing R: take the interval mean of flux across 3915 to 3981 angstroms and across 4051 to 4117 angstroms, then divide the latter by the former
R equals 1.17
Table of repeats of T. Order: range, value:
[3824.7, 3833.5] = 22.1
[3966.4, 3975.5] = 21.2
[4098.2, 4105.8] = 28.4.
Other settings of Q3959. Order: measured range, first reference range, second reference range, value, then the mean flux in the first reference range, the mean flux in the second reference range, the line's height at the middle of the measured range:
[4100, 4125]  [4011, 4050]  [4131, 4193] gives 3.11 angstroms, 37.9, 35.8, 36.6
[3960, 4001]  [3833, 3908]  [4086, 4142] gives 1.22 angstroms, 28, 32.7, 30.1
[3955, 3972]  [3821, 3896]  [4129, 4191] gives 3.67 angstroms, 26.9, 35.7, 29.9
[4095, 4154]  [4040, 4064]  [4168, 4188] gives 4.67 angstroms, 37.1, 35.2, 36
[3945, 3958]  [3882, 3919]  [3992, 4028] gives 0.42 angstroms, 28.4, 36.9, 32.3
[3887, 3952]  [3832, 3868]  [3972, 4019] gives 2.70 angstroms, 27.8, 34.7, 31.1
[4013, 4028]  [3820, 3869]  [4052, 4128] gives -3.14 angstroms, 26.9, 33.1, 31.4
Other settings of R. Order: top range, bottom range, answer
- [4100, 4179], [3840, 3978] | 1.19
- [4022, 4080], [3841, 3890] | 1.23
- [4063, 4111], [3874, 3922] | 1.13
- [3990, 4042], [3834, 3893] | 1.32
